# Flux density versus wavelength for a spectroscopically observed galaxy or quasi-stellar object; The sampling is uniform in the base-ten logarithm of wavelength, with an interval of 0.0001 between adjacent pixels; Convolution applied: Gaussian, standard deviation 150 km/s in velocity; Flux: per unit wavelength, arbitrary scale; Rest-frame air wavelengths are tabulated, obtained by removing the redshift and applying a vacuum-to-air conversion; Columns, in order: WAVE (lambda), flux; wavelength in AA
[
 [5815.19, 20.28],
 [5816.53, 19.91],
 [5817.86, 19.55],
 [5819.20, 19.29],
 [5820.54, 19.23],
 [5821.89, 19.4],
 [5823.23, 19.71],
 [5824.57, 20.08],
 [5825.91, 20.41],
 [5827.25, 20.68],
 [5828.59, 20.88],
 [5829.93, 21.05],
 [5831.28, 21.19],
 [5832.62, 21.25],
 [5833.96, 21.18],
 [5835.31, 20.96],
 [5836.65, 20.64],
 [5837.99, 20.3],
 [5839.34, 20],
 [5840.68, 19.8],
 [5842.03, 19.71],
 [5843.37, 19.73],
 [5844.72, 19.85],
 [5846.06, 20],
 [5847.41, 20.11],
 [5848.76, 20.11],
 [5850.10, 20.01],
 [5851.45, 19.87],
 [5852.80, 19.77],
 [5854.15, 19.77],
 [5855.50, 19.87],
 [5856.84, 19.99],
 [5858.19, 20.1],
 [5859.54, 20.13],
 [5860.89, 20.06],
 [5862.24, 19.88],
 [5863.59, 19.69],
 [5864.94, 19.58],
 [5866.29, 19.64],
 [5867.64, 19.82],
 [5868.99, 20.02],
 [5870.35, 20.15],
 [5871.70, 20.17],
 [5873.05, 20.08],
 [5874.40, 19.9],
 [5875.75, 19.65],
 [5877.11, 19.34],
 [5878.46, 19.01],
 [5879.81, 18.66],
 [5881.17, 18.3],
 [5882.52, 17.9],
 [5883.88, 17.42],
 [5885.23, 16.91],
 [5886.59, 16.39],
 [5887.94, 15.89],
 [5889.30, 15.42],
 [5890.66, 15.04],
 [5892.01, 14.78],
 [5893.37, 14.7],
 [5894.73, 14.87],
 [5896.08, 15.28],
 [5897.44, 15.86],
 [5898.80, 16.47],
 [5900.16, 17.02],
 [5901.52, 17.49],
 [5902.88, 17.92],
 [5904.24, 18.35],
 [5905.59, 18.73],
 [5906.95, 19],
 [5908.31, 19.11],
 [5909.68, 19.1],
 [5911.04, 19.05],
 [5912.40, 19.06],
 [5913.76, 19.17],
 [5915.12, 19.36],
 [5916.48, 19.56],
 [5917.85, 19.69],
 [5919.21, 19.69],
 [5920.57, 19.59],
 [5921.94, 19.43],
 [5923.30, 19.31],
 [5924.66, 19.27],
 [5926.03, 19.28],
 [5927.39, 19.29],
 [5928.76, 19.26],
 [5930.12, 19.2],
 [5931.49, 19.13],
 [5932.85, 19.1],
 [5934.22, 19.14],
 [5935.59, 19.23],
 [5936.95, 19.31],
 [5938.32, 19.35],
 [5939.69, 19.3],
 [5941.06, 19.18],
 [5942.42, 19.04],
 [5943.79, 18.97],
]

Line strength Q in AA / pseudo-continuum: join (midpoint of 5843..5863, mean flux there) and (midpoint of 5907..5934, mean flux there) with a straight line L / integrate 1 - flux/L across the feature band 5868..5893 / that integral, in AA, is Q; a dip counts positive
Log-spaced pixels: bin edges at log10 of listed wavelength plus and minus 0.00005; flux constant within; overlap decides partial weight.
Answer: 2.09 AA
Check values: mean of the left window 19.9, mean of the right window 19.3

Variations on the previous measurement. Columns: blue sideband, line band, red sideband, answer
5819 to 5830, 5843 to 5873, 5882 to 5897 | -3.5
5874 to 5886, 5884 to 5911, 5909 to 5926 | 3.0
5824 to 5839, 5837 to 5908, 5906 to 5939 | 5.2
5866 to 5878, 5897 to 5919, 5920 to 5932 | 1.1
